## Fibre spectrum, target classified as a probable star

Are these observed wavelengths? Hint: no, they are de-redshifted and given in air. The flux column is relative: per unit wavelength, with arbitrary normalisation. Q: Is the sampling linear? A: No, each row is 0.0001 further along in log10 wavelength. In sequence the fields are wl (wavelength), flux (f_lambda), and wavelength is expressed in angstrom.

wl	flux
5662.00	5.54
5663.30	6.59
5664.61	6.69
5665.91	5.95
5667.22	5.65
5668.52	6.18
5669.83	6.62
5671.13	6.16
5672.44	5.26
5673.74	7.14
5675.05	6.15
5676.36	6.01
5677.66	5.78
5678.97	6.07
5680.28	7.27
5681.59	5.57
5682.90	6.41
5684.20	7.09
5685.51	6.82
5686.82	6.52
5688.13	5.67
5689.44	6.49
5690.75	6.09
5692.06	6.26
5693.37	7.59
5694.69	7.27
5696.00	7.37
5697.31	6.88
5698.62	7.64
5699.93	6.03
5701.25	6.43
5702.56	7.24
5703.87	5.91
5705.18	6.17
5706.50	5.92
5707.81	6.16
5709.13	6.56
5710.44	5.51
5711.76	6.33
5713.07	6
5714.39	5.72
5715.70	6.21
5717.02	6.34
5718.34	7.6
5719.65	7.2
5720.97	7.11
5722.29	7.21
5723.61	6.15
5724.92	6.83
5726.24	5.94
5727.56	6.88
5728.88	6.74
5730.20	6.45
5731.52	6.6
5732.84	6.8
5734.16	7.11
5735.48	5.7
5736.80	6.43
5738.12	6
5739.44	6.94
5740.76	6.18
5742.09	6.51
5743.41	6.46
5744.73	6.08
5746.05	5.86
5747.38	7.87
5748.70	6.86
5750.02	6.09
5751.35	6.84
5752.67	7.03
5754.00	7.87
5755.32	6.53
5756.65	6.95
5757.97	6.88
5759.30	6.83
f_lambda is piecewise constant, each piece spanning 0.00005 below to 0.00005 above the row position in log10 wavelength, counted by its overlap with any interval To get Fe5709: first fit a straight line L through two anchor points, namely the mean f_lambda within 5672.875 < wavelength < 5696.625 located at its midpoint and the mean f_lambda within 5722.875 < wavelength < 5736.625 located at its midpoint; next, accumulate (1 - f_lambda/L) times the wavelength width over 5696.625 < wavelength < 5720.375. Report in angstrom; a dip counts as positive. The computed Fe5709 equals 0.30 angstrom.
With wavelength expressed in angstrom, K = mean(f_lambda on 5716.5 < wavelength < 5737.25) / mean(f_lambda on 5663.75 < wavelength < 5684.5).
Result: 1.07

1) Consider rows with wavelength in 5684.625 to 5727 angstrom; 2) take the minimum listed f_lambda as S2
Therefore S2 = 5.51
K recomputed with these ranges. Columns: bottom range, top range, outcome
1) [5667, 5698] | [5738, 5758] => 1.04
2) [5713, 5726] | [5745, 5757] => 1.03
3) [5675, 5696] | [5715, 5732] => 1.04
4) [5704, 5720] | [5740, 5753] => 1.05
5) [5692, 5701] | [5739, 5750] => 0.93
